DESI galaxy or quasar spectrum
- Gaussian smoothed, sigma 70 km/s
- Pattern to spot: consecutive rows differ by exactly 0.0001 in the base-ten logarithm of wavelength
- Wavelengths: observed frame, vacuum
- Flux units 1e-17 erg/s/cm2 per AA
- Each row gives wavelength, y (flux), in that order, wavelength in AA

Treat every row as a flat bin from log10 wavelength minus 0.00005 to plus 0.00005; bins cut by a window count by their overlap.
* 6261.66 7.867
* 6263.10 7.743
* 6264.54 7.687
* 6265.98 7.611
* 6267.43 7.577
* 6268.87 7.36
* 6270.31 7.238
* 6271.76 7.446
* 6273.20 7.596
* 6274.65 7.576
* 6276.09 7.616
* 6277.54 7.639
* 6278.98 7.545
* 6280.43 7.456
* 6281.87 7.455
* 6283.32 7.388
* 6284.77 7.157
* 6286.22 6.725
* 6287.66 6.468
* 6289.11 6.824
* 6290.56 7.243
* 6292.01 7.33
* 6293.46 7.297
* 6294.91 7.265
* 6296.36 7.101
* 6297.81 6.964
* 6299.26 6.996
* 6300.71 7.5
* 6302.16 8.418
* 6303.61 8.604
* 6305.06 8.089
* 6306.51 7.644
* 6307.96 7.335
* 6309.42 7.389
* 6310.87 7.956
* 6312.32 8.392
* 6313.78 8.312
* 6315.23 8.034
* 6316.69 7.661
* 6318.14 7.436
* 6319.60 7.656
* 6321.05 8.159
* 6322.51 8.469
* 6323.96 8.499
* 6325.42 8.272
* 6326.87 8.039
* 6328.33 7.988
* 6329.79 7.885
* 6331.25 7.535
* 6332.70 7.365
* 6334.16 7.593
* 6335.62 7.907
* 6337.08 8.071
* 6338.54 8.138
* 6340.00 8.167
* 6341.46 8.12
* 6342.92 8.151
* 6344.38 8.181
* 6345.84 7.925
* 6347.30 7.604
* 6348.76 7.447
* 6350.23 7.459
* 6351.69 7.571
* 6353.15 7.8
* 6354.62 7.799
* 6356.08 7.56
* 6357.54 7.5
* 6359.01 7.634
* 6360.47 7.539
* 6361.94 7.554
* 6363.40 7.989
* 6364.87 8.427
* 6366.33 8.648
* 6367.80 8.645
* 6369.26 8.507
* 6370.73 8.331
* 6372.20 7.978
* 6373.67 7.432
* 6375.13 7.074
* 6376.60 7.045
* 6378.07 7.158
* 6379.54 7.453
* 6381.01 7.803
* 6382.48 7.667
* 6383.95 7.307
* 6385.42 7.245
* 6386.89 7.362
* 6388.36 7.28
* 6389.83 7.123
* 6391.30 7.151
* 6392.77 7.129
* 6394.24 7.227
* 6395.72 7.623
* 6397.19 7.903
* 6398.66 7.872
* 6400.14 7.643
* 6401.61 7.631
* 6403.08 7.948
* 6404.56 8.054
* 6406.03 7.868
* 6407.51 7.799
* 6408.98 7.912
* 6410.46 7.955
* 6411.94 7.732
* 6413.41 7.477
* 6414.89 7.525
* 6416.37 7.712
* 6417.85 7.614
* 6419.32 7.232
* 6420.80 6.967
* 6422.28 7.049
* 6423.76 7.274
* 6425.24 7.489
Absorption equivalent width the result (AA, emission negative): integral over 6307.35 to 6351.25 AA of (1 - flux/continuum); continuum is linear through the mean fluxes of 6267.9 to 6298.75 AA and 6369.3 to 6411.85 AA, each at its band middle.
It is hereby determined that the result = -3.0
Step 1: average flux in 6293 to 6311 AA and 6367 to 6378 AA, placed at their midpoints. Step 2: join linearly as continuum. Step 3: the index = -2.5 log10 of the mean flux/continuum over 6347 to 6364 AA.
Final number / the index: 0.02 mag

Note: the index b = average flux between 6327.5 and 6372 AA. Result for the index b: 7.9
